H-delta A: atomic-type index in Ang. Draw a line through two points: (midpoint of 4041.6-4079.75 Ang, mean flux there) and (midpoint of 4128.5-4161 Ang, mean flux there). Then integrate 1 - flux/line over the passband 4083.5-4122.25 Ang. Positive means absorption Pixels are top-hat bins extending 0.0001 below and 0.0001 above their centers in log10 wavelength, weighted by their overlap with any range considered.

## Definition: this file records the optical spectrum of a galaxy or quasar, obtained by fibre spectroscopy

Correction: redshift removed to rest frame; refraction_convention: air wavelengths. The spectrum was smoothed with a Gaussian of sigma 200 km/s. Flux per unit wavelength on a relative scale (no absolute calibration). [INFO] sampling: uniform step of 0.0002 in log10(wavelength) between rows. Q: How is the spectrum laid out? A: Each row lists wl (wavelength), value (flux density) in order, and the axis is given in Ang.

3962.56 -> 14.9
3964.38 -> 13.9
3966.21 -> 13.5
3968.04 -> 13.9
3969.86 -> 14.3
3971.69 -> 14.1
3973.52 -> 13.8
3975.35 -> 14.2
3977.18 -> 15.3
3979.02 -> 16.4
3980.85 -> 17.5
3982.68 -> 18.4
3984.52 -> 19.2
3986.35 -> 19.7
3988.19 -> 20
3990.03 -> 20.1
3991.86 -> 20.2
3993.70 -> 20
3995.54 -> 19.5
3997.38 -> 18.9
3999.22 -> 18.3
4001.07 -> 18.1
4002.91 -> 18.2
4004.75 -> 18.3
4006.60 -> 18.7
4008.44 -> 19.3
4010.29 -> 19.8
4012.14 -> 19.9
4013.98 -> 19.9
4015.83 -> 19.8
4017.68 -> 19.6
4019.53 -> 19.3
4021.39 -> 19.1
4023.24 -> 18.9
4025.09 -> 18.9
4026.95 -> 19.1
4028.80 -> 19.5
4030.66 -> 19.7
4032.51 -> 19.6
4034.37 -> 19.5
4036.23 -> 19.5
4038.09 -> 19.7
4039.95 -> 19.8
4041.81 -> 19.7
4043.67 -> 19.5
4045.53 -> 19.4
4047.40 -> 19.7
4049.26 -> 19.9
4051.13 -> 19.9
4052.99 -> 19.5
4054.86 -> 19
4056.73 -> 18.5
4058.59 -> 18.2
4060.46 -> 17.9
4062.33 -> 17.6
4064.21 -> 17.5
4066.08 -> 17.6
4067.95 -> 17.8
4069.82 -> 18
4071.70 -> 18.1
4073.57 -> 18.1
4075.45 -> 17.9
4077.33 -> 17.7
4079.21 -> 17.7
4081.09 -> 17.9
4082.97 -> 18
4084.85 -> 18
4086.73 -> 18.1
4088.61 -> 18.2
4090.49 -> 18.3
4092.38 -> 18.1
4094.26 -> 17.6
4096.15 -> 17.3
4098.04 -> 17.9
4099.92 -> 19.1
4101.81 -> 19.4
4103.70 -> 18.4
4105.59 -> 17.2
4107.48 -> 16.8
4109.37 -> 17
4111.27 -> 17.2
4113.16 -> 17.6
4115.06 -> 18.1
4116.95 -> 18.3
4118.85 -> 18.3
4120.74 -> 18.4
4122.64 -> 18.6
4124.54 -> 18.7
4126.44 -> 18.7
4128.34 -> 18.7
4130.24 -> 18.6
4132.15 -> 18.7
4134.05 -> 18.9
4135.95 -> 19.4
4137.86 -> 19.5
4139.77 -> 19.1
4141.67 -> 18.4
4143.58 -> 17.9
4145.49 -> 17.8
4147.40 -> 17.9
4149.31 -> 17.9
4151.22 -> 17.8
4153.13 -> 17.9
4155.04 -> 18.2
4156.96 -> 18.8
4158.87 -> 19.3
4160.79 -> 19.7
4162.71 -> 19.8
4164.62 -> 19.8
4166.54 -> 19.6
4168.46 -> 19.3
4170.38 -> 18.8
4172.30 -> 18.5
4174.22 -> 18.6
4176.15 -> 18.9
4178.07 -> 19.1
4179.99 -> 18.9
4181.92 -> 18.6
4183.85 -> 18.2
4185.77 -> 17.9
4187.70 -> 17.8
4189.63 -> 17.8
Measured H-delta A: 1.2 Ang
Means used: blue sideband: 18.5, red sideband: 18.6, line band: 18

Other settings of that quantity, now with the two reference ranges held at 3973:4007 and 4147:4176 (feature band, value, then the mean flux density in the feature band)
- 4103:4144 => 0.8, 18.3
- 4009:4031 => -1.4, 19.4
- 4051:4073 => 0.3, 18.2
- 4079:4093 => 0.4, 18.1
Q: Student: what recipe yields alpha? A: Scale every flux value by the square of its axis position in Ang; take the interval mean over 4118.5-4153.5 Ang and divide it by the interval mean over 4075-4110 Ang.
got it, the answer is 1.05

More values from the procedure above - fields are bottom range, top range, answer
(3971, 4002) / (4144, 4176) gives 1.14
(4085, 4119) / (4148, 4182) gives 1.08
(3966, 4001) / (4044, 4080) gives 1.11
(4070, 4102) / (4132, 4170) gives 1.07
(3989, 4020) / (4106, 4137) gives 1.00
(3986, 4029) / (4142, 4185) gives 1.05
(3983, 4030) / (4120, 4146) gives 1.03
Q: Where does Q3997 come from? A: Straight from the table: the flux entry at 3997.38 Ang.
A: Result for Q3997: 18.9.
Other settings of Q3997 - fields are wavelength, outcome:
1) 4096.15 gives 17.3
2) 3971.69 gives 14.1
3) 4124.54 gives 18.7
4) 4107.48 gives 16.8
